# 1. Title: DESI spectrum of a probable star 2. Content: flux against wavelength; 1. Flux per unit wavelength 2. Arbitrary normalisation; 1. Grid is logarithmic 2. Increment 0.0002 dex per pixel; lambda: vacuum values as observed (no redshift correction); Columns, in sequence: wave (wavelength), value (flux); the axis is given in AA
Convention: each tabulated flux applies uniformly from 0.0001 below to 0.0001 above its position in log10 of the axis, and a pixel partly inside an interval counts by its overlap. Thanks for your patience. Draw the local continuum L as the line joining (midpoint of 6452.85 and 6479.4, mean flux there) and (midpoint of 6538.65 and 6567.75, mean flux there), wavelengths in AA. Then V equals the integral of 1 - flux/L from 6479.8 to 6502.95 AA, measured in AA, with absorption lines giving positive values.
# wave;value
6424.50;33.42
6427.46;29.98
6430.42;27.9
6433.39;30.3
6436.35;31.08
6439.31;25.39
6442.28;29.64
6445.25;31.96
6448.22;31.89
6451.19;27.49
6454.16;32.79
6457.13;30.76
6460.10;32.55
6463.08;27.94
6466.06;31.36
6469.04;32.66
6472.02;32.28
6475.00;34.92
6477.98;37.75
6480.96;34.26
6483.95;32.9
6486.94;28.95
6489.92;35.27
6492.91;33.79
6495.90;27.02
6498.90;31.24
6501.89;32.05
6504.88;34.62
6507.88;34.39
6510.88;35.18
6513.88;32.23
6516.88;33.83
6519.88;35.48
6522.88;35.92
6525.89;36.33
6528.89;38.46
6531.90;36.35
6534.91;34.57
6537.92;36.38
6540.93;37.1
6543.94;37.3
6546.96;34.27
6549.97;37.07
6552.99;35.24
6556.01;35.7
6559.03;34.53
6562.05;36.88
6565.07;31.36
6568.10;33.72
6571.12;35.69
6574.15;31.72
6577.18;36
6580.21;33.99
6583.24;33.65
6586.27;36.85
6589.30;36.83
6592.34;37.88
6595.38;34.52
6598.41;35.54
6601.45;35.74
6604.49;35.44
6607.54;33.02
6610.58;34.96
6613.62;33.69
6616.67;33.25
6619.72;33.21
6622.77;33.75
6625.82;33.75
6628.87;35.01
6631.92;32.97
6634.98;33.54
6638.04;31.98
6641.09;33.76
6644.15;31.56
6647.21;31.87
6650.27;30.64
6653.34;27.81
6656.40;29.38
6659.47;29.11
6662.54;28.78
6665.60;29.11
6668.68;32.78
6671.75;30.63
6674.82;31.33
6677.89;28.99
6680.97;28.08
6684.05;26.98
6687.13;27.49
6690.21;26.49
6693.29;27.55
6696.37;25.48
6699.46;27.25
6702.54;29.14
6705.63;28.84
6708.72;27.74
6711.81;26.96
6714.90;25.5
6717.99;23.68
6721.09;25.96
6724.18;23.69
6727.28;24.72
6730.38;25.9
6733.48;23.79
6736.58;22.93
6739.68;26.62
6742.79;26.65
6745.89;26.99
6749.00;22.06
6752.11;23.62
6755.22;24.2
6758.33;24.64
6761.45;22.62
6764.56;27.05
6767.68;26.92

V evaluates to 1.0 AA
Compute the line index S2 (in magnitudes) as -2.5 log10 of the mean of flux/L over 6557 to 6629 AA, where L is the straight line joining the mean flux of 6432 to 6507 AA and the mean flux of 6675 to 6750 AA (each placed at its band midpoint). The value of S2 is -0.194 mag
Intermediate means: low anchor 31.7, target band 34.6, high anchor 26.3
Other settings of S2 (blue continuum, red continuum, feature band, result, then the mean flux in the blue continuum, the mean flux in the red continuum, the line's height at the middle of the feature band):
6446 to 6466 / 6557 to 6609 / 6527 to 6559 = -0.08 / 30.7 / 34.9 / 33.6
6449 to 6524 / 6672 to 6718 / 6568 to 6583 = -0.12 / 32.7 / 27.6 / 30.5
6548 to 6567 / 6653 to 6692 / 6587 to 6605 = -0.09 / 35.1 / 29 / 33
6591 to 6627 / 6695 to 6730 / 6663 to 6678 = -0.04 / 34.6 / 26.3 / 29.6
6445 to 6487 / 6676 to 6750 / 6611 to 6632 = -0.19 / 32.1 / 26.3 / 28.5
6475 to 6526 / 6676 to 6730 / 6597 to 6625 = -0.15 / 33.6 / 26.7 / 29.8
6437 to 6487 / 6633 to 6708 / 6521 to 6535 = -0.18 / 31.6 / 29.5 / 30.9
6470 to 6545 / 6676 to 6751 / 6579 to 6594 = -0.15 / 34.3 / 26.2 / 31.2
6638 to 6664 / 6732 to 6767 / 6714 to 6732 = 0.06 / 30.5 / 24.7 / 26.3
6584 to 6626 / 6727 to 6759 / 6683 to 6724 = 0.04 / 34.9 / 24.7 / 27.7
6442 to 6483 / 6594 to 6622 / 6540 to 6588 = -0.04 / 32.1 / 34.4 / 33.7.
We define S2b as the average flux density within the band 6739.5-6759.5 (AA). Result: 24.9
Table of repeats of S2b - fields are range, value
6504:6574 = 35.3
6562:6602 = 34.9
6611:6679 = 31.7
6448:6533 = 33.1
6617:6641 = 33.5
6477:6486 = 34.4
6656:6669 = 29.6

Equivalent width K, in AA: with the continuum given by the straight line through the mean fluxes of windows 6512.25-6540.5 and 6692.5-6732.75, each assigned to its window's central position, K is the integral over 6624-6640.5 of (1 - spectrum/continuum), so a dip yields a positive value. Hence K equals -1.7 AA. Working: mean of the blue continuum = 35.6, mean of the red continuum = 26.3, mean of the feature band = 33.5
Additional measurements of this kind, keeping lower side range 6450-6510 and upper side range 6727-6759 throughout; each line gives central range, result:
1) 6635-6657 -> -3.0 AA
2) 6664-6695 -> -2.7 AA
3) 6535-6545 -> -2.0 AA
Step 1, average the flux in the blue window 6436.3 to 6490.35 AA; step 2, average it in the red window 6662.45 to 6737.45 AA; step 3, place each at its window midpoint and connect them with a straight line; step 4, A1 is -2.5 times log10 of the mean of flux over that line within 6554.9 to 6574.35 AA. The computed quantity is -0.16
